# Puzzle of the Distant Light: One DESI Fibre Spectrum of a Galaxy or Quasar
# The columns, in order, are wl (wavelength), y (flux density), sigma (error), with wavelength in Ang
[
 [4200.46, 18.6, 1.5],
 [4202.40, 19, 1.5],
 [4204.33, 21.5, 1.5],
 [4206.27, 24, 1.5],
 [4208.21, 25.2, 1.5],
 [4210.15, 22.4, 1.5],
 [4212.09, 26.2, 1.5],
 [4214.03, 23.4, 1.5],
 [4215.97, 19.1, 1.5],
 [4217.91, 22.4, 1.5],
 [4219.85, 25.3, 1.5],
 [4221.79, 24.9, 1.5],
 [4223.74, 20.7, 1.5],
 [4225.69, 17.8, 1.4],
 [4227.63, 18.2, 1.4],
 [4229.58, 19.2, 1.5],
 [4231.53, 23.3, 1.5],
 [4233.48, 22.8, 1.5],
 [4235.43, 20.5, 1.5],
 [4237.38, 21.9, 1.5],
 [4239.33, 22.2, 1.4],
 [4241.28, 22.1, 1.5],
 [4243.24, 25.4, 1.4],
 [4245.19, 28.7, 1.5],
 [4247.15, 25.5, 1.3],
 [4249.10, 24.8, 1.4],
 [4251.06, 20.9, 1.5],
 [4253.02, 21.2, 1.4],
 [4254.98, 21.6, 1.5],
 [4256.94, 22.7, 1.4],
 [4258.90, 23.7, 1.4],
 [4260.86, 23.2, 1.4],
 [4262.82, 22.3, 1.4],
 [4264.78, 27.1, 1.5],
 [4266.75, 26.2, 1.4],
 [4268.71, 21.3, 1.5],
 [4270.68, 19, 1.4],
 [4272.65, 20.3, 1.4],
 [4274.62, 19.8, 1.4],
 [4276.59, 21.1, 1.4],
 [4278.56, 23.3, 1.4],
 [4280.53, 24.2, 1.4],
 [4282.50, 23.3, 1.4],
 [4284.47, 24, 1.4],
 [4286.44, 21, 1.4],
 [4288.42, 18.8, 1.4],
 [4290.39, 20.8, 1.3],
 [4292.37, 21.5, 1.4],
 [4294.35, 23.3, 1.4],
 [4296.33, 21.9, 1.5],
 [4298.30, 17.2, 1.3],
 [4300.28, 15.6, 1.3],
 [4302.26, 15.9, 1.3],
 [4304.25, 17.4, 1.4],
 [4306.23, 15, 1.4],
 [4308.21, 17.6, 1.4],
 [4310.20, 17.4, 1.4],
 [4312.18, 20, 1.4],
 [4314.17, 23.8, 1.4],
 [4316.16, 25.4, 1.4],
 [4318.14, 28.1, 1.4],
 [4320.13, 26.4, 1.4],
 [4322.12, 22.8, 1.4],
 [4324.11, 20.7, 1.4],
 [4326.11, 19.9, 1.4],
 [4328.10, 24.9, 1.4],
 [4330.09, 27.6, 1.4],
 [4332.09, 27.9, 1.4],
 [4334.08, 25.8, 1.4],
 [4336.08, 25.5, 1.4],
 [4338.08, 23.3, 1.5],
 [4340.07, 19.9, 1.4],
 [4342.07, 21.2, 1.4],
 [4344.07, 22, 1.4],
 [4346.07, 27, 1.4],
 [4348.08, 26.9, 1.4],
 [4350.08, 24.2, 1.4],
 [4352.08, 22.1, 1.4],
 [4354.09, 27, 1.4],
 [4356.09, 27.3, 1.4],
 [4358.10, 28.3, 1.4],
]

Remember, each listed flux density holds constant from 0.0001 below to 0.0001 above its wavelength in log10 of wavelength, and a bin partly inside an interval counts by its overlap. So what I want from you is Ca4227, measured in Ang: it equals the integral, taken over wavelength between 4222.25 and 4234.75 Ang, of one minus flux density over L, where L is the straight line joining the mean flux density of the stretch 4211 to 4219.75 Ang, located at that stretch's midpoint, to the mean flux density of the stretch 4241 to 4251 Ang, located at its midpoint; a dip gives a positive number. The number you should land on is 1.78 Ang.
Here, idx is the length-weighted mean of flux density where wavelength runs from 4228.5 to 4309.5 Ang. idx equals 21.6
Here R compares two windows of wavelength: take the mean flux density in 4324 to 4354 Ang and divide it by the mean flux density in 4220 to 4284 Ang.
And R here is 1.07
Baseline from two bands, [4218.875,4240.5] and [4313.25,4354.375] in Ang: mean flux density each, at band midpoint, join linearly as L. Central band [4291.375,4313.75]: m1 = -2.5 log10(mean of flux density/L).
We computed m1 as 0.26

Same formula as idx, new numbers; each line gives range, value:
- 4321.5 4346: 23.6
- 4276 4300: 21.5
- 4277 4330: 21.3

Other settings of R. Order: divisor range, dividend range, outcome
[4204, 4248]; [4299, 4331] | 0.93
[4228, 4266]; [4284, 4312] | 0.83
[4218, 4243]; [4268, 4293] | 0.99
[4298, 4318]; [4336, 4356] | 1.26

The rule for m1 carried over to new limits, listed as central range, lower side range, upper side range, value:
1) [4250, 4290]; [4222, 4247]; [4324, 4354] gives 0.03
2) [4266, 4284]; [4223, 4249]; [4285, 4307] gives -0.10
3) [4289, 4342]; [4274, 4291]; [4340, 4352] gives 0.06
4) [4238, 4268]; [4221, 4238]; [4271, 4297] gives -0.12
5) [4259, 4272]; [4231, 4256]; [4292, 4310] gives -0.09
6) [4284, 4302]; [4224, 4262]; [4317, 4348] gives 0.16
